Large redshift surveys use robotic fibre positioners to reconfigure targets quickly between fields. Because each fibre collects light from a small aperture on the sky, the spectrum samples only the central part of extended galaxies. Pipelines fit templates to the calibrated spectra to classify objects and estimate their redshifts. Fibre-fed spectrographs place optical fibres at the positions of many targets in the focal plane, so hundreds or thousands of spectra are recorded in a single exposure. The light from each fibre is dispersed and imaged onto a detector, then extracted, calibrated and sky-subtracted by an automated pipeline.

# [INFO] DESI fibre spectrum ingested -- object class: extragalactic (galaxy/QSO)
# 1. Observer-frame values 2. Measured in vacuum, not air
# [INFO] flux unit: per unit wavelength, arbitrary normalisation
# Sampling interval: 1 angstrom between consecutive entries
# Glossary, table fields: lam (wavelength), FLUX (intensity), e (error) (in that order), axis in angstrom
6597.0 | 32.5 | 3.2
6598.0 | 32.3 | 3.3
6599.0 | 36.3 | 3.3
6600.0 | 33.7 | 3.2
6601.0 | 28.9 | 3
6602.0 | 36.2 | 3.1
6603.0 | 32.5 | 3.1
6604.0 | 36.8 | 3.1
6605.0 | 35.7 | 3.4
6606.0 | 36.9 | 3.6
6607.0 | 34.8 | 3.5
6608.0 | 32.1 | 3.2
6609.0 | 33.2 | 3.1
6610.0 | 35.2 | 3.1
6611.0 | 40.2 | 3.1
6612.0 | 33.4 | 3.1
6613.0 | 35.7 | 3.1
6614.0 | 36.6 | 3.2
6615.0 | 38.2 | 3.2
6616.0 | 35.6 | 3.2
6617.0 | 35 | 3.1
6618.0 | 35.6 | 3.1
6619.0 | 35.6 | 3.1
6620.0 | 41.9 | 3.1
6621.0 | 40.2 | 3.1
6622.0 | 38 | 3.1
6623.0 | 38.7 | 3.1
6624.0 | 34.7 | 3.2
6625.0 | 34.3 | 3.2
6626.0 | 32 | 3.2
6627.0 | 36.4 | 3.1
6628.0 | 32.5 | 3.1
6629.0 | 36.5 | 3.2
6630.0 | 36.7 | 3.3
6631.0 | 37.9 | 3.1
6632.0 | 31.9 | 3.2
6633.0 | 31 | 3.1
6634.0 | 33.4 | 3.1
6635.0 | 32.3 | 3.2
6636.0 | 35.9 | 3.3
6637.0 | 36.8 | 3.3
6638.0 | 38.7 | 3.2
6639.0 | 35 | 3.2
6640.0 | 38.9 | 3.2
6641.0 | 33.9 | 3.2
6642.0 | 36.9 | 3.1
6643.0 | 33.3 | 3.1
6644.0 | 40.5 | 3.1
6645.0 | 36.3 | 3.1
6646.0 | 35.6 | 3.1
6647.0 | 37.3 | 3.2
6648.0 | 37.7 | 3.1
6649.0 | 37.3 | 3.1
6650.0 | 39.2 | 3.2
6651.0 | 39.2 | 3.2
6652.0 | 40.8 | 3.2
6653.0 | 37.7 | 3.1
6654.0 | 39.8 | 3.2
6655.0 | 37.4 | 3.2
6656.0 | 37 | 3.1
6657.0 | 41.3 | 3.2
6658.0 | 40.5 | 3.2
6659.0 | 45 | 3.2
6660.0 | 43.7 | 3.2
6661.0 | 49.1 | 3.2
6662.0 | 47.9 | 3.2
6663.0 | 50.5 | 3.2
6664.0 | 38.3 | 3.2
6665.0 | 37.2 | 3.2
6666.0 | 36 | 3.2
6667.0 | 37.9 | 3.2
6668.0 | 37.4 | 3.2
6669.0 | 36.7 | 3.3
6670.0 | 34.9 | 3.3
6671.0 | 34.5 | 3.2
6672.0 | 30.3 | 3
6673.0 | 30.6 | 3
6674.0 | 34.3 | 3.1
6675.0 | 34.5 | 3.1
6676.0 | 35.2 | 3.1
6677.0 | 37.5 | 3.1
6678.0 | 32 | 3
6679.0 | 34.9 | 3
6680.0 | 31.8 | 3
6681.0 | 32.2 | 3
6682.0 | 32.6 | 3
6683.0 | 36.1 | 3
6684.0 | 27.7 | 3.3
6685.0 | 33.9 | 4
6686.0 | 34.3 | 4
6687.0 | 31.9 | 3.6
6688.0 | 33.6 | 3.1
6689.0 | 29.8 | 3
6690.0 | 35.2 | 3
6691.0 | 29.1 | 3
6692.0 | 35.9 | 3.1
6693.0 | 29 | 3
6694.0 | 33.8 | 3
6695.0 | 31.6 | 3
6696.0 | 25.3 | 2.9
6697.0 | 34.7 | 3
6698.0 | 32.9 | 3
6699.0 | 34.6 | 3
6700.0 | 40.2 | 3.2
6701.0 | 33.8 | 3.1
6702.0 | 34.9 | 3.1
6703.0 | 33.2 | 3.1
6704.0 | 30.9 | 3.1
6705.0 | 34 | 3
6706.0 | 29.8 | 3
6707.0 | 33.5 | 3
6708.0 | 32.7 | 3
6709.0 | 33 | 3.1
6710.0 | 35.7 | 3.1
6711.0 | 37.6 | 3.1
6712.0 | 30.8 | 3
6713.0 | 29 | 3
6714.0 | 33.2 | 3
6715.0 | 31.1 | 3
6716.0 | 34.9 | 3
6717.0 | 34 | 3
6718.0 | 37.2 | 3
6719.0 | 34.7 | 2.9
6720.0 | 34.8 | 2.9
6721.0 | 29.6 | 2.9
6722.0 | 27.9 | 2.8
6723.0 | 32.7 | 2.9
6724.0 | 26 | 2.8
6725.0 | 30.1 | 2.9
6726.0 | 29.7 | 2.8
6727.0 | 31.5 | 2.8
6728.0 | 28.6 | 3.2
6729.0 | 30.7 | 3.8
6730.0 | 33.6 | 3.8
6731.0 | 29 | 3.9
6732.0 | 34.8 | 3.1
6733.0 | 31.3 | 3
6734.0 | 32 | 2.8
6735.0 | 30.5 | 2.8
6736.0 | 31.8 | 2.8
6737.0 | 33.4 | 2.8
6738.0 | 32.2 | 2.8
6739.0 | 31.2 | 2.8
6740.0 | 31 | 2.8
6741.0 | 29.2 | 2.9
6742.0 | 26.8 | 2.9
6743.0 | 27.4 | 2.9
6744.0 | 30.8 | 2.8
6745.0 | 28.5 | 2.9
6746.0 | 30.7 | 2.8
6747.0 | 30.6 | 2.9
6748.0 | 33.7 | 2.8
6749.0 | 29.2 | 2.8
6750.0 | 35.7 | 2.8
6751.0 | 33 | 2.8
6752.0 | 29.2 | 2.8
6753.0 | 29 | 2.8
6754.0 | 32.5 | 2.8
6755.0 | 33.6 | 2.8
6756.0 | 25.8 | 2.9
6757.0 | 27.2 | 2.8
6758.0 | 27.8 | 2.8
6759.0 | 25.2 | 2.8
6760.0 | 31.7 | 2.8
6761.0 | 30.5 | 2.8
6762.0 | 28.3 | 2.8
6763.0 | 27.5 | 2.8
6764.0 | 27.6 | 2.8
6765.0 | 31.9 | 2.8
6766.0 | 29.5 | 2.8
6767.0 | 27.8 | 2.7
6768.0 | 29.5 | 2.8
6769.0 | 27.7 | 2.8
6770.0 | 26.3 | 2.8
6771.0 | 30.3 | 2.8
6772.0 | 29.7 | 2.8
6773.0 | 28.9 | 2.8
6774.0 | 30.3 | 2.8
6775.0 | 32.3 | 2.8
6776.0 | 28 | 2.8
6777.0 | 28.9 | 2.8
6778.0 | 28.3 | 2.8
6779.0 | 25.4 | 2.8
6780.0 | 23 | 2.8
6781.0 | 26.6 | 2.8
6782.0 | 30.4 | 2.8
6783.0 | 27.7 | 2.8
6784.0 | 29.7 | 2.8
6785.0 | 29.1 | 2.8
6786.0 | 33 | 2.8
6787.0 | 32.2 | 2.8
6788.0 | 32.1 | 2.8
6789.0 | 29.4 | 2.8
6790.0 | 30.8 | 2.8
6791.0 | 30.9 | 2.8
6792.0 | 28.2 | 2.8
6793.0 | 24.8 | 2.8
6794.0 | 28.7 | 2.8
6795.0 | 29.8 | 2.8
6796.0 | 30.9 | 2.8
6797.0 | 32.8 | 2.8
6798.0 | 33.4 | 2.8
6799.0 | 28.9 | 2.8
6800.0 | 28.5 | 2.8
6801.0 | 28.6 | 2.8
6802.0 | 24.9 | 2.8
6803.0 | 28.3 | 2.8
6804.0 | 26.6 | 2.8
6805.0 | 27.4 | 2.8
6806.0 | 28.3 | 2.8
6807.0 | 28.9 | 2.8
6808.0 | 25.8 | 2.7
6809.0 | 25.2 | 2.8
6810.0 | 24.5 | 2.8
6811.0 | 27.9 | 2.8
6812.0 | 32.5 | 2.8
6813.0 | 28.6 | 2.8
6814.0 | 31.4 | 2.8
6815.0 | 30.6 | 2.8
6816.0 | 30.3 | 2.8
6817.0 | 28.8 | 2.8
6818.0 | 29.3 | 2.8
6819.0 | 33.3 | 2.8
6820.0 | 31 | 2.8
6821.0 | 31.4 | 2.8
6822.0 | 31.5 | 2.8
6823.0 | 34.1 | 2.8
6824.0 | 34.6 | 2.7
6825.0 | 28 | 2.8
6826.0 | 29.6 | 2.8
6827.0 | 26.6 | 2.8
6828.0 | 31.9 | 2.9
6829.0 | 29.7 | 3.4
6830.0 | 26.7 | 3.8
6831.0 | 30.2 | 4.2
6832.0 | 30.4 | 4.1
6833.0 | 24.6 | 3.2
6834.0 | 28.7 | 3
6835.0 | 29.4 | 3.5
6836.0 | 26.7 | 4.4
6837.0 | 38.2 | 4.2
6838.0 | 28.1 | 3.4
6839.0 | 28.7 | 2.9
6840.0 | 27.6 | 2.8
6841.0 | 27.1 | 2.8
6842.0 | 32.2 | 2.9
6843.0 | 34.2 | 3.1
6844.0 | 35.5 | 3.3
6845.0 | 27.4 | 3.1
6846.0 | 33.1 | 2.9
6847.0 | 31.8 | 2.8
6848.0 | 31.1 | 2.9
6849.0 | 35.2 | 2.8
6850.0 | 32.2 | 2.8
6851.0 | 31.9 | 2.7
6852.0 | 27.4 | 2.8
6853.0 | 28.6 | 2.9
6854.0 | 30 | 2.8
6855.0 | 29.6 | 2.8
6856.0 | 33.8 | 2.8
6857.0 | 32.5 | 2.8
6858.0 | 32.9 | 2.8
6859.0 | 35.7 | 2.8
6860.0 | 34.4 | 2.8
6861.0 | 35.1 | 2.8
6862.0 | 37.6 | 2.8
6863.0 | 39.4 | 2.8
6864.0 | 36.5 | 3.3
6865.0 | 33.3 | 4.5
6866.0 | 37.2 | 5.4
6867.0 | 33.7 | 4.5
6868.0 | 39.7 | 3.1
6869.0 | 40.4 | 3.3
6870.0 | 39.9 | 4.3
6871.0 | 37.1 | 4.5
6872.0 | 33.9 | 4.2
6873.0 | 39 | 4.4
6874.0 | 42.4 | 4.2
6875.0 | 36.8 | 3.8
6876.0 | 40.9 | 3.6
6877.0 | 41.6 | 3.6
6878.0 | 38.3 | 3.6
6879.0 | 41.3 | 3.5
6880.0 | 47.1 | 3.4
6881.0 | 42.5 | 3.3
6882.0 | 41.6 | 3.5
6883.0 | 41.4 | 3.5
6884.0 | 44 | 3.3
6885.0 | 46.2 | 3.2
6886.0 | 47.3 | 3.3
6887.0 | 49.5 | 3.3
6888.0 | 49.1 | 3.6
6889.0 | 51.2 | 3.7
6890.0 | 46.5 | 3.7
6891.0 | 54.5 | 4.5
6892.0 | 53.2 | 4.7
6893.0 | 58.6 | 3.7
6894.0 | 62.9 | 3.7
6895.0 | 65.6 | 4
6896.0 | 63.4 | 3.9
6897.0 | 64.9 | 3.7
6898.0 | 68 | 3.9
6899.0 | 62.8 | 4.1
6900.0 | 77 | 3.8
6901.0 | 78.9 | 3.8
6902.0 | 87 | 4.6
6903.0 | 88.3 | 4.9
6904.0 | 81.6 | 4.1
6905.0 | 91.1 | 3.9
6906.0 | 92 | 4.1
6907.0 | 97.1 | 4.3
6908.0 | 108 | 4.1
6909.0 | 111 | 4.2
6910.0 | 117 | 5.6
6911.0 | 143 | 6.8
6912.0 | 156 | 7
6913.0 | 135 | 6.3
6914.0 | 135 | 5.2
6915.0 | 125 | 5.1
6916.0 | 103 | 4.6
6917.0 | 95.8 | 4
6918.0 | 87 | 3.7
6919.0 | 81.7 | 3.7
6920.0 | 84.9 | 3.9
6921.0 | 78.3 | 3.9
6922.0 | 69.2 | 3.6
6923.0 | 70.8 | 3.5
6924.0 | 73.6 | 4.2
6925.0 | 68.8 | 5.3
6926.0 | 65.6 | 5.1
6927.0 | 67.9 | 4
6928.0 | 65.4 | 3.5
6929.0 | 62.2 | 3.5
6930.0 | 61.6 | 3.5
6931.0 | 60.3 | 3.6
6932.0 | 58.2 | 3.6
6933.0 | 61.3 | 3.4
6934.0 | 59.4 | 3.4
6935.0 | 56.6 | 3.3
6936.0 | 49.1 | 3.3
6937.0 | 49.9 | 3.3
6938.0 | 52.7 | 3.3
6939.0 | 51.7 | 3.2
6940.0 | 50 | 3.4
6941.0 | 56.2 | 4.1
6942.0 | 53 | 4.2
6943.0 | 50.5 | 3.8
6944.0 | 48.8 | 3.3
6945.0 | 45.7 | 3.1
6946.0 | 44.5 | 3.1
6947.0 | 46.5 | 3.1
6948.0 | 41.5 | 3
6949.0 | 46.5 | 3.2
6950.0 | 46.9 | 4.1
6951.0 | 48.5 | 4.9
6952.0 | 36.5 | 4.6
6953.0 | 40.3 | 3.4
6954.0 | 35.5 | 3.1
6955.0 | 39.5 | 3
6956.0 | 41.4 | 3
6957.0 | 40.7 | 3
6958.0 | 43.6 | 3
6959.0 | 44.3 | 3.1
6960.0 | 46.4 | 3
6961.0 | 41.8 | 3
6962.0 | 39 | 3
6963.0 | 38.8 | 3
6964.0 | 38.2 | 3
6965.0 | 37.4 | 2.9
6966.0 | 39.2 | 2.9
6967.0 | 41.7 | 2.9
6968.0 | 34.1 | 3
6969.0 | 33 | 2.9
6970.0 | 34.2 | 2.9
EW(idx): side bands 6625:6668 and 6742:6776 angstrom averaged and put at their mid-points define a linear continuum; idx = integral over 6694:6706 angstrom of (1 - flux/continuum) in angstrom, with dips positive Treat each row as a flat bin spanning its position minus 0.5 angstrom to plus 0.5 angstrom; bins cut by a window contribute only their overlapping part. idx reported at 0.3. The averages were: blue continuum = 37.9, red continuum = 29.6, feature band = 33.2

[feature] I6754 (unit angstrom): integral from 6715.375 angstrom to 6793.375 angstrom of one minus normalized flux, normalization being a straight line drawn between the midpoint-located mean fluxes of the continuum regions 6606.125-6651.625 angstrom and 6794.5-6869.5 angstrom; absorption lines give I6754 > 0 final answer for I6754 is 6.7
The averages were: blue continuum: 36.1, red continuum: 31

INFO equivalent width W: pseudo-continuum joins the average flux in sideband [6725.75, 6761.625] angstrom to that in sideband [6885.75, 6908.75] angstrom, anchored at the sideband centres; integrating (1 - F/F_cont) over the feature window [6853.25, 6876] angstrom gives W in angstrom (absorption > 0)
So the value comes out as 9.5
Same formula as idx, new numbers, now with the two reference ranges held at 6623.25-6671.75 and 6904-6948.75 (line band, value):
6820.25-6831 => 5.5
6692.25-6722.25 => 8.4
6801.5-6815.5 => 7.5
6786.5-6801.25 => 7.1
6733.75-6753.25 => 7.7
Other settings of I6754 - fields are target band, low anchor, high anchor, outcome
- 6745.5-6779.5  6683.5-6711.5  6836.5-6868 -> 3.5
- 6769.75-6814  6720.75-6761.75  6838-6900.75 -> 7.4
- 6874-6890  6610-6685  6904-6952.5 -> 5.7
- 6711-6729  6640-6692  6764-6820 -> 0.9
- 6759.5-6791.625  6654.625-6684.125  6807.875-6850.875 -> 3.3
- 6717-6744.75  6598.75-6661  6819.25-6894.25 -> 4.1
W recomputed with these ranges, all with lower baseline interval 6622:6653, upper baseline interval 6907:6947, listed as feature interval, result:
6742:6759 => 7.2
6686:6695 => 2.3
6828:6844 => 8.6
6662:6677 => 1.4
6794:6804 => 5.0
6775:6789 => 6.8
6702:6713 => 3.1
